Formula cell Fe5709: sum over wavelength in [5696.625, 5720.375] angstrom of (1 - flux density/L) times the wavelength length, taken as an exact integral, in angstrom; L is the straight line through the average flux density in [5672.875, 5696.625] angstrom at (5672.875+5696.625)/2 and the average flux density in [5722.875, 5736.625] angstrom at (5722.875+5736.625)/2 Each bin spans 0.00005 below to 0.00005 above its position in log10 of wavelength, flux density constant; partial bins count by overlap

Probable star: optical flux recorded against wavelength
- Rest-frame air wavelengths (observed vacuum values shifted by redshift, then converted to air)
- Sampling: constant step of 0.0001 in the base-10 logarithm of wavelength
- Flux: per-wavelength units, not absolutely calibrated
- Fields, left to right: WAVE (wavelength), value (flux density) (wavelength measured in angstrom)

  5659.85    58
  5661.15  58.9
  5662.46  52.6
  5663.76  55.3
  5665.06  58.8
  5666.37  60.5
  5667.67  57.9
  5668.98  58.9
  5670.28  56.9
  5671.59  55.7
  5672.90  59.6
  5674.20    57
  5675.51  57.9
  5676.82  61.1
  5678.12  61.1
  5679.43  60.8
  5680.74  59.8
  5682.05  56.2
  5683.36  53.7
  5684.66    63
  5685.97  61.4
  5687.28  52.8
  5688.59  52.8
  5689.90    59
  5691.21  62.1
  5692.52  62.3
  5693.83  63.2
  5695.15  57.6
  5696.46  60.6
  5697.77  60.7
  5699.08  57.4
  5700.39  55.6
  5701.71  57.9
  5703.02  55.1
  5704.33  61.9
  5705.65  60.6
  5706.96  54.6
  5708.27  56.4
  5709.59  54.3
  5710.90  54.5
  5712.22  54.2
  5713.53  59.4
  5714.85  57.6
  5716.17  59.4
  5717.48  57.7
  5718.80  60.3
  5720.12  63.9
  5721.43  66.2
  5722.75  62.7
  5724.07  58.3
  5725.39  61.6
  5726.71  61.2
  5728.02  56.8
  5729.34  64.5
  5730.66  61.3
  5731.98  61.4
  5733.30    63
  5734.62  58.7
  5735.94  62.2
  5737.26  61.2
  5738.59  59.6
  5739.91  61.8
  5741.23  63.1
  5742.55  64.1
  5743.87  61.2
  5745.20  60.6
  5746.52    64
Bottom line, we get 0.9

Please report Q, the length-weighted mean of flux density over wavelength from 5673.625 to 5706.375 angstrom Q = 58.9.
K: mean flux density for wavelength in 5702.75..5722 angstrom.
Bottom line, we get 58.5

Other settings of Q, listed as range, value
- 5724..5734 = 61.2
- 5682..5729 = 58.8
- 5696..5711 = 57.6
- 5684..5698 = 59.6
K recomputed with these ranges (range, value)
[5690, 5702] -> 59.7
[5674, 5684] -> 58.5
